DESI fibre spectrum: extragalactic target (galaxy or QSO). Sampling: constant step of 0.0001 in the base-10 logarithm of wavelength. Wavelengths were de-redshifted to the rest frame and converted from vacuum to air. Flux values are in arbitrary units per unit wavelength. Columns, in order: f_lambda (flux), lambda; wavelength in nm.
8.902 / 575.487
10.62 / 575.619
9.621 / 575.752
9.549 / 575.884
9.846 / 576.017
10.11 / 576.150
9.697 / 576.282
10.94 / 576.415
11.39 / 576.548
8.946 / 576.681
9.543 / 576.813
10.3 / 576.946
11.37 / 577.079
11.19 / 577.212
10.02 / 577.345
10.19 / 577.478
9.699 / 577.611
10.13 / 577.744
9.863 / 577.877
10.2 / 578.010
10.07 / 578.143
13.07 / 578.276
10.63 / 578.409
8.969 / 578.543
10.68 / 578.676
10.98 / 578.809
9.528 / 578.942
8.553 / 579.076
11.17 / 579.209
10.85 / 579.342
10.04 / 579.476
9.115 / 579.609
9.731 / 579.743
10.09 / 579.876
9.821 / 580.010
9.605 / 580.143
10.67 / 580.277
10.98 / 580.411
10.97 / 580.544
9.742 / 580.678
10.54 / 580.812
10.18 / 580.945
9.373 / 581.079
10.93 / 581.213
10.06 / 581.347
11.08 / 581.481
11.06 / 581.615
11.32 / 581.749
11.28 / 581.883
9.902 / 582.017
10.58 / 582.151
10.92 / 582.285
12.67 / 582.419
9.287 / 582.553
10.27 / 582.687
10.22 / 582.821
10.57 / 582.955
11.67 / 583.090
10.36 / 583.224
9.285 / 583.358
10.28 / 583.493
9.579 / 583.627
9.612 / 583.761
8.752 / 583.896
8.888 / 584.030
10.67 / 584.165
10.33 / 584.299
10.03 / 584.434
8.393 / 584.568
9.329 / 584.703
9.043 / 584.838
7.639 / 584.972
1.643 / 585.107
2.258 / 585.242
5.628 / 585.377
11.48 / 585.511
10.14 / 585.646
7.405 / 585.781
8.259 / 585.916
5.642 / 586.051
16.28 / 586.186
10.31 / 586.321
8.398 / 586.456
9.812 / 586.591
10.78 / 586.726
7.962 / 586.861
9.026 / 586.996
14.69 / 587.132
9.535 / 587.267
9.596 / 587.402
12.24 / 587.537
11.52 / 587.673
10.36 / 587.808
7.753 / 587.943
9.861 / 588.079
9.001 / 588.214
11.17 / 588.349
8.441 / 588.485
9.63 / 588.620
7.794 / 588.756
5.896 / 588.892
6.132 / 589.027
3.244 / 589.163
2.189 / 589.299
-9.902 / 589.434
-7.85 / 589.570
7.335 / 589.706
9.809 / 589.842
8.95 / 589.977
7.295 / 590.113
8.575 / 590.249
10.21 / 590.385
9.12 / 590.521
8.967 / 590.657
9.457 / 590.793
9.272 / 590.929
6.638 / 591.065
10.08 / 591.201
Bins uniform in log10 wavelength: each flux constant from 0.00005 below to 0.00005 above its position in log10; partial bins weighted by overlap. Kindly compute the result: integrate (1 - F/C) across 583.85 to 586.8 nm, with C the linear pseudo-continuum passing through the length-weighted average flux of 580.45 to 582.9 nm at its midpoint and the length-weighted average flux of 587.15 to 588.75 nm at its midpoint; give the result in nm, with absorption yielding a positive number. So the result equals 0.45 nm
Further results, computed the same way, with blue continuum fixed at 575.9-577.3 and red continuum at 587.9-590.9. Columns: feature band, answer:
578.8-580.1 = -0.066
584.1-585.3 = 0.031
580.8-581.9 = -0.214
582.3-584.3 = -0.444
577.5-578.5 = -0.060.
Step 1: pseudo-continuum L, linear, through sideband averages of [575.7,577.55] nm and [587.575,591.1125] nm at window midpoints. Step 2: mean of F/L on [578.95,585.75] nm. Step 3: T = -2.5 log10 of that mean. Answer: -0.11 mag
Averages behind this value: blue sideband 10.2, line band 9.71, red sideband 7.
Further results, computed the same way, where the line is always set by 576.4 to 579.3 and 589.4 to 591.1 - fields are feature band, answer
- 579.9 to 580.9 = -0.09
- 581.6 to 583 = -0.20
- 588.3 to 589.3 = -0.04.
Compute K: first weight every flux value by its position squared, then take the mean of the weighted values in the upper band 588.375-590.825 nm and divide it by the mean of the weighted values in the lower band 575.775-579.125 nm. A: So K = 0.60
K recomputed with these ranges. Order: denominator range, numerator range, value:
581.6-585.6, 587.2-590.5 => 0.76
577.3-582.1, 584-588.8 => 0.91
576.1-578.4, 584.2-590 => 0.78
